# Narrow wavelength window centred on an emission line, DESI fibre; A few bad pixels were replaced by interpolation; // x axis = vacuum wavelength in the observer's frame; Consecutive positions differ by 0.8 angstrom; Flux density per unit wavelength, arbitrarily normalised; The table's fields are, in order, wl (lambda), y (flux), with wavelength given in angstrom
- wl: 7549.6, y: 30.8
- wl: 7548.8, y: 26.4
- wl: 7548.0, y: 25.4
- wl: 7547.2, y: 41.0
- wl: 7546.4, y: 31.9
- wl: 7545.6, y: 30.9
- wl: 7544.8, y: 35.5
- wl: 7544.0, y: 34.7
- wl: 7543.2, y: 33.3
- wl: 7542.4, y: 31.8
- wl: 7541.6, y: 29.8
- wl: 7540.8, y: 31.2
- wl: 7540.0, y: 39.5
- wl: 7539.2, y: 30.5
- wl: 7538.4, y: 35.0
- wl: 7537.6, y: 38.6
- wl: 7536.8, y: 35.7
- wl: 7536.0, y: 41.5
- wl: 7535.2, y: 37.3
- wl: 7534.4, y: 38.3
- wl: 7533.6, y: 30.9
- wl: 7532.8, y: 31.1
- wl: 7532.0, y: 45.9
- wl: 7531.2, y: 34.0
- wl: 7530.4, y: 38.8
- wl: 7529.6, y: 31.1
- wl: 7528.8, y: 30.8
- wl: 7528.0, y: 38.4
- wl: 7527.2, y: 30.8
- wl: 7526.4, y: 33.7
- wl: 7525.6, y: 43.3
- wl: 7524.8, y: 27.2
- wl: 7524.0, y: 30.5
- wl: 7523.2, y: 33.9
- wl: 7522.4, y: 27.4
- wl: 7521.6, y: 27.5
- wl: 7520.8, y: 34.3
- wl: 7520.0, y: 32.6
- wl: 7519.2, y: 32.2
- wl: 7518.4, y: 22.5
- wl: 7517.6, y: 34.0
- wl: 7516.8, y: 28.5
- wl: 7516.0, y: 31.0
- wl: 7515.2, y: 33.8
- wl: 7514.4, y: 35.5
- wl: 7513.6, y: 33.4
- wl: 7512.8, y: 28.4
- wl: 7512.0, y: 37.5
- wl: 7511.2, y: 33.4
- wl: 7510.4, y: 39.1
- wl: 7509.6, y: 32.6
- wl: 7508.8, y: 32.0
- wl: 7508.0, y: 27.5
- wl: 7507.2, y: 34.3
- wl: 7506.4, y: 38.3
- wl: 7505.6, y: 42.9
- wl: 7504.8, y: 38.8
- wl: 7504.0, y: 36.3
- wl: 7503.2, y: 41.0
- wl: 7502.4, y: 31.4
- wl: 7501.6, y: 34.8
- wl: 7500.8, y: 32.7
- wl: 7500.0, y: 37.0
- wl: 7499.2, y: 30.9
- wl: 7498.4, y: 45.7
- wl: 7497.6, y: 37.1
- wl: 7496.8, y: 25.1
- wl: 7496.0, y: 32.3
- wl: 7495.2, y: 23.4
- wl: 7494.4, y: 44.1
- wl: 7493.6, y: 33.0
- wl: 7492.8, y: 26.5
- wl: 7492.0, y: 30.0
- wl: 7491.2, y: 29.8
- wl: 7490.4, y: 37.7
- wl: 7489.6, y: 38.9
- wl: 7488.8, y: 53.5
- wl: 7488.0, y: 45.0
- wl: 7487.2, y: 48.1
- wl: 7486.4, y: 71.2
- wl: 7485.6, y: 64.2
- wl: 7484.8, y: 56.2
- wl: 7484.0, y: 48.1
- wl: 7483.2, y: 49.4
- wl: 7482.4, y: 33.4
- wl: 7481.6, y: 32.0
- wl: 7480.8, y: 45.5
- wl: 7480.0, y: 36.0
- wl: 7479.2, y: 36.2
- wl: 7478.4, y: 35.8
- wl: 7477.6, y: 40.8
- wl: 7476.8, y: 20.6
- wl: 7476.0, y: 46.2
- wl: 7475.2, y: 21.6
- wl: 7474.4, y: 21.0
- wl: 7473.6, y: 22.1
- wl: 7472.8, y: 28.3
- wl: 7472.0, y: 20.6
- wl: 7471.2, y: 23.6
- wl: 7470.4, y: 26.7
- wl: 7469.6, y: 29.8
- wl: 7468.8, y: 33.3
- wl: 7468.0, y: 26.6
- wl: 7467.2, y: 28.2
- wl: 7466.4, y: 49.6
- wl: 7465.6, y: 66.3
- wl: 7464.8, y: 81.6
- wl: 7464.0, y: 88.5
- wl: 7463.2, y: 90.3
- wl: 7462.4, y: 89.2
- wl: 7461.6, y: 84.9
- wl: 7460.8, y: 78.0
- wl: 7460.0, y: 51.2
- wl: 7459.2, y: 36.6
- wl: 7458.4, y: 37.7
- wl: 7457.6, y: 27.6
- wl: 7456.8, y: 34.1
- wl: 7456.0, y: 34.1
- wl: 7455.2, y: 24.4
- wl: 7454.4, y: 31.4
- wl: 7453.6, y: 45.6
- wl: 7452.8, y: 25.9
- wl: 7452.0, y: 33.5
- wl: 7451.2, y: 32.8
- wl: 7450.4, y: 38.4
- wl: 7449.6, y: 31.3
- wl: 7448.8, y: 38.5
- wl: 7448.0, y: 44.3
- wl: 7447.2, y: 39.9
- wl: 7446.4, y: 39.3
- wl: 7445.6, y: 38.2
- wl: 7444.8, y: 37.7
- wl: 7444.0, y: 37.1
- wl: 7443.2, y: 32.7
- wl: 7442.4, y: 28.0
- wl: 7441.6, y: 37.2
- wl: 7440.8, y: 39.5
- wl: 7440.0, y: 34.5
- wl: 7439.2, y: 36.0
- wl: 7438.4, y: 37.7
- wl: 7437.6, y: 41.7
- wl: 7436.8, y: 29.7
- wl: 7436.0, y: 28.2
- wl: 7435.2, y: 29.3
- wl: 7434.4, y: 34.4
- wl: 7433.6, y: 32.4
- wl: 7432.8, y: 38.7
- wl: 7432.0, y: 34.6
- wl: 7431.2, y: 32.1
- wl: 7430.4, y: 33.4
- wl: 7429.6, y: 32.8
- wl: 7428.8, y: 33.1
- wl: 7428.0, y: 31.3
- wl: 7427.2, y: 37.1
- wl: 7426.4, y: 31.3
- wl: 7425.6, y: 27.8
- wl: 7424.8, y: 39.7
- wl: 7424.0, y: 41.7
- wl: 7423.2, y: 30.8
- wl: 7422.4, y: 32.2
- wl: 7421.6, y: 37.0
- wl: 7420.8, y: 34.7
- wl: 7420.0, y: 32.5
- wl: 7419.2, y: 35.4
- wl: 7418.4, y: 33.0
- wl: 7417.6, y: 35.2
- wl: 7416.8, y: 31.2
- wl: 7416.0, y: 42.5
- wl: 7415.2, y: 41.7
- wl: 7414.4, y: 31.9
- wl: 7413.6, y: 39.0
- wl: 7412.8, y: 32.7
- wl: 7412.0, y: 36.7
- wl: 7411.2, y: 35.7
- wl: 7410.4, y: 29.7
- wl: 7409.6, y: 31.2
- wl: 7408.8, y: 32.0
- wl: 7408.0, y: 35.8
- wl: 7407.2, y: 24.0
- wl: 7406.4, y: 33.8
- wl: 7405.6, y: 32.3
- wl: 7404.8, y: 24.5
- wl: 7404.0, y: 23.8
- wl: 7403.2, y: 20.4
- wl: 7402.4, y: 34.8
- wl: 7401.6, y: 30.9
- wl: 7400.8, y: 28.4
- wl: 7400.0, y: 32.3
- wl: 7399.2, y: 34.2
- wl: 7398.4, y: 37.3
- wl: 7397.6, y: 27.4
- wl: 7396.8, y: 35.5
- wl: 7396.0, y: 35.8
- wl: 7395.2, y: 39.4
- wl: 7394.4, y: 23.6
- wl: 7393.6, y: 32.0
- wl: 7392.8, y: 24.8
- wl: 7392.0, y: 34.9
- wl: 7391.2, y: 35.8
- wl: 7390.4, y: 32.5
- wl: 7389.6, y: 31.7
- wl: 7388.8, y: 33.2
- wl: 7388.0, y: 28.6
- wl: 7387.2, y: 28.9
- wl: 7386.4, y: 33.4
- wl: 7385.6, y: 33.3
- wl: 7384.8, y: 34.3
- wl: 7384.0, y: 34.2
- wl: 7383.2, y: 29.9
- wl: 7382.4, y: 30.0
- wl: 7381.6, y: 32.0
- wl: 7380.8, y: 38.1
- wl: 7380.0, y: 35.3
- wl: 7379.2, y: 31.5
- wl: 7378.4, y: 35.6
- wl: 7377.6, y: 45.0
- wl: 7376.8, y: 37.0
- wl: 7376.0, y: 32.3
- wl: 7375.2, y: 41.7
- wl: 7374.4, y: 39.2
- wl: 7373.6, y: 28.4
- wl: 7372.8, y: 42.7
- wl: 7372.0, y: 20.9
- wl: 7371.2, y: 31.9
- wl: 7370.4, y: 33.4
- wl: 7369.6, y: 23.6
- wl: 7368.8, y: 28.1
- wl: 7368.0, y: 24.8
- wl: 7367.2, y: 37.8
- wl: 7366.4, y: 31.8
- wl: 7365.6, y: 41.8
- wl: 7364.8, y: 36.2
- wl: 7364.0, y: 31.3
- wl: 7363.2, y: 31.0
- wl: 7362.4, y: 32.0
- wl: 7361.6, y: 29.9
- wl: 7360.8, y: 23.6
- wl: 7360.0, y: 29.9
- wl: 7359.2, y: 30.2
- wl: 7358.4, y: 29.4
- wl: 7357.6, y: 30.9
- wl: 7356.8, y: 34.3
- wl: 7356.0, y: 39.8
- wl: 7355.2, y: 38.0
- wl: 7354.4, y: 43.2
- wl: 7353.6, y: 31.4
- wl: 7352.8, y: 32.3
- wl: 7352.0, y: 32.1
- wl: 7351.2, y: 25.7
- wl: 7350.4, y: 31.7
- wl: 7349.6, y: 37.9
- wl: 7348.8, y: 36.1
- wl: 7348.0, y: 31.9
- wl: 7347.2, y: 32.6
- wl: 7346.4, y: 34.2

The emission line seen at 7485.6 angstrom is [N II] 6583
